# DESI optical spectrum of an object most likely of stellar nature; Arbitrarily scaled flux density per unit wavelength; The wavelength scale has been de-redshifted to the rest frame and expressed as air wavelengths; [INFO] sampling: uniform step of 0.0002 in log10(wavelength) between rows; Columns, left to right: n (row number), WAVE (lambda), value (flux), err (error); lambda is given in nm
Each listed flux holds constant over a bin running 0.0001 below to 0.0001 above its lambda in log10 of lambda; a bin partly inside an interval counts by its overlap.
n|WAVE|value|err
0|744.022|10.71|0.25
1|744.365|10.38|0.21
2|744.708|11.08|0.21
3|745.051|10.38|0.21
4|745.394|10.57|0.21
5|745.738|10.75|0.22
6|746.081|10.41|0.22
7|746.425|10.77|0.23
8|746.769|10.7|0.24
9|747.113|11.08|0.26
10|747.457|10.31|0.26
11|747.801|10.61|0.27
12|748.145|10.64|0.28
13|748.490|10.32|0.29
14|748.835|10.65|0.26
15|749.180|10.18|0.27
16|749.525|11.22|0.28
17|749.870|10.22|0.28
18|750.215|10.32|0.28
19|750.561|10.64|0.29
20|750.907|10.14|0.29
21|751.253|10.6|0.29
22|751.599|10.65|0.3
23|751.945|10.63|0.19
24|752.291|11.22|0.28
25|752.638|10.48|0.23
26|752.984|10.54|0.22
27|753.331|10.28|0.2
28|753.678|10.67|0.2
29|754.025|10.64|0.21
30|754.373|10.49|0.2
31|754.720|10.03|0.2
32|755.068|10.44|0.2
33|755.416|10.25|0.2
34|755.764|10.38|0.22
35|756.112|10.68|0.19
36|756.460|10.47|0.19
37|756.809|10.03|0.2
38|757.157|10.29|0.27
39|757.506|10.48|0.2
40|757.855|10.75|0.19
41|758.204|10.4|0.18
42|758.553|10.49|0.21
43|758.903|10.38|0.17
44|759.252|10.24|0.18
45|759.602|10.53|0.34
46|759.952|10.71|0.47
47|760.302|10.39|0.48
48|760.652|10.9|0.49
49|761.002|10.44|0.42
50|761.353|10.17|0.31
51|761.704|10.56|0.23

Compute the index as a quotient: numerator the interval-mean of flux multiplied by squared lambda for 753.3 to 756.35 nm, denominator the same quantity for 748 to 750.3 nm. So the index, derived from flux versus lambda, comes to 1.01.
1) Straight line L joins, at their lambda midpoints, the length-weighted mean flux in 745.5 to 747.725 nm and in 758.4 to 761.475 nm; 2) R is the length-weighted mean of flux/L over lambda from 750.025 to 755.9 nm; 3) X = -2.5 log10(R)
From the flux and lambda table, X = 0.008 mag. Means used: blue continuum 10.7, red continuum 10.5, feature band 10.5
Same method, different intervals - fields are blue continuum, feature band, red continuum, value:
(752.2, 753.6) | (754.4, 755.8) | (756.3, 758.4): 0.02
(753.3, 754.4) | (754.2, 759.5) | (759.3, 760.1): 0.02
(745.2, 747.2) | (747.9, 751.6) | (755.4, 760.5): 0.01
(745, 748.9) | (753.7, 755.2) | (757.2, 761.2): 0.01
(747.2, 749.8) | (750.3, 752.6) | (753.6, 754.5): 0.00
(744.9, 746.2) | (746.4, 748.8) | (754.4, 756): -0.01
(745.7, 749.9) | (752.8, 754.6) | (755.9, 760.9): 0.00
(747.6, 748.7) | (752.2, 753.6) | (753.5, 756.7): -0.01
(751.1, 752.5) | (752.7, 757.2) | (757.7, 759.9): 0.02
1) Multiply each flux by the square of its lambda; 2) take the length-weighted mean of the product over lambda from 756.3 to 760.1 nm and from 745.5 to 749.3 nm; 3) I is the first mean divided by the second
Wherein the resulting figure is 1.01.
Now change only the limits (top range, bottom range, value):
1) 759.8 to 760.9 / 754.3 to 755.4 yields 1.05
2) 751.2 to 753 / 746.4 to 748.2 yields 1.02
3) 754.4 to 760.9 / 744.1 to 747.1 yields 1.01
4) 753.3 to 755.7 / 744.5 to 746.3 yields 1.00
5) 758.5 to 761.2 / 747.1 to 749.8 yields 1.02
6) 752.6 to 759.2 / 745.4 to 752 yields 1.01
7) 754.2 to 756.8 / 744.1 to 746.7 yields 1.00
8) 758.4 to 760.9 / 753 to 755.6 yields 1.03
